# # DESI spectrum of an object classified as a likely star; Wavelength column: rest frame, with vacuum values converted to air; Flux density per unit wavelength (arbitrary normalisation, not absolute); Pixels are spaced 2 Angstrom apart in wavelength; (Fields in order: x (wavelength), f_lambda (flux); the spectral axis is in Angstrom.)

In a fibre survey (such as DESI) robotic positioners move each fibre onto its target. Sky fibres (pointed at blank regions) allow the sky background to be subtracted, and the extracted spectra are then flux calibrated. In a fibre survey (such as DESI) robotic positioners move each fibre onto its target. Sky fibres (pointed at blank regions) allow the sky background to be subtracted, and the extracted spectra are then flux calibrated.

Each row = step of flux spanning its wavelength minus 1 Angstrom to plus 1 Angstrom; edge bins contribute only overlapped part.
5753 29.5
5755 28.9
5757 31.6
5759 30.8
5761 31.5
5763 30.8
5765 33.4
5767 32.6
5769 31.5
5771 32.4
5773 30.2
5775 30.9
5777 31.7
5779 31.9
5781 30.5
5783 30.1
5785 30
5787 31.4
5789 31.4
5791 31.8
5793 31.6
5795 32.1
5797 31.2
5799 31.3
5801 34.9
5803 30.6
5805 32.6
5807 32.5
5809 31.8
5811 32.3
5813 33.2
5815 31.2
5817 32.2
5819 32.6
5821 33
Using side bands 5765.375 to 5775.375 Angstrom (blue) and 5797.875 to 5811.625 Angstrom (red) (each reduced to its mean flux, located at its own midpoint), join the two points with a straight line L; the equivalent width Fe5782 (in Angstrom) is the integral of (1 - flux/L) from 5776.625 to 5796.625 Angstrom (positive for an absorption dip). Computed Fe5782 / 0.5 Angstrom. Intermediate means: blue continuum 31.7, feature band 31.2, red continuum 32.3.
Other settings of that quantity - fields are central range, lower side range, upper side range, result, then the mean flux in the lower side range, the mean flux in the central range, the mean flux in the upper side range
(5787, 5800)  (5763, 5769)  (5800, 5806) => 0.4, 32.4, 31.6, 32.7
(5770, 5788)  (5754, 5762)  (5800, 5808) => 0.3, 30.7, 31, 32.6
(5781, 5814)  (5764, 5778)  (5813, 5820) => 0.3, 31.8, 31.8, 32.2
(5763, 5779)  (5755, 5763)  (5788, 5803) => -0.3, 30.9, 31.8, 31.9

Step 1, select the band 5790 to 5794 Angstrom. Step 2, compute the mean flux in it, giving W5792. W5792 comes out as 31.7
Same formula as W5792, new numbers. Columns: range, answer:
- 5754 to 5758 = 30.2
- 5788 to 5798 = 31.6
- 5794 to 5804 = 32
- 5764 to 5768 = 33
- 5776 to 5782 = 31.4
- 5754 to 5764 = 30.7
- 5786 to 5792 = 31.5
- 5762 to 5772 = 32.1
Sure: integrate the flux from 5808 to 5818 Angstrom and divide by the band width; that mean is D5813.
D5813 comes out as 32.1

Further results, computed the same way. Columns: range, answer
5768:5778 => 31.3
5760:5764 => 31.1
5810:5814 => 32.8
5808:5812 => 32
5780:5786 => 30.2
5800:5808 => 32.6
